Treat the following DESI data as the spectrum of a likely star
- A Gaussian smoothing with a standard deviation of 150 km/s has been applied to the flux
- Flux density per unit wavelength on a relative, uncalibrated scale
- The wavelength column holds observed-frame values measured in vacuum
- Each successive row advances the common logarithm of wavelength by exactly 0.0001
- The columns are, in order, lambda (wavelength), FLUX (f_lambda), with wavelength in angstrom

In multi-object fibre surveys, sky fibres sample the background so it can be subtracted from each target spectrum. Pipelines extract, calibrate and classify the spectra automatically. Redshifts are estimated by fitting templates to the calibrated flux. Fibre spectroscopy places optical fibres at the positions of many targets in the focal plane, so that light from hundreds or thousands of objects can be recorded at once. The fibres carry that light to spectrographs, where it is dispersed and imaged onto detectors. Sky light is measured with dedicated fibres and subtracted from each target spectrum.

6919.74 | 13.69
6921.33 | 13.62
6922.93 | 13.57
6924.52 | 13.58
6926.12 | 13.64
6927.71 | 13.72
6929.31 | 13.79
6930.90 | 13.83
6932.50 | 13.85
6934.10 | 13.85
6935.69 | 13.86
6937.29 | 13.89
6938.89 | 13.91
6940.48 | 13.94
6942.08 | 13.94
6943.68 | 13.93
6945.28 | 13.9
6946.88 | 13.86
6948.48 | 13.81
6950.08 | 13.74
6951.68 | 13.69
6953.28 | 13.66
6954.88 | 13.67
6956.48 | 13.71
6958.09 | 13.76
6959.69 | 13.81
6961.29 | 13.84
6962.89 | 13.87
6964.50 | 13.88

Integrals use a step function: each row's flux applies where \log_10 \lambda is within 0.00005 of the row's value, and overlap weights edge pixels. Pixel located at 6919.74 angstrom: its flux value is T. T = 13.69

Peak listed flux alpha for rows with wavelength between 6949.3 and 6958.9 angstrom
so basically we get 13.76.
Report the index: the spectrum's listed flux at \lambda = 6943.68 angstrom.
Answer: 13.93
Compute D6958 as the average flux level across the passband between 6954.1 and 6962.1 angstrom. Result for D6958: 13.8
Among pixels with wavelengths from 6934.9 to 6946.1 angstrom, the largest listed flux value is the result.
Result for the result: 13.94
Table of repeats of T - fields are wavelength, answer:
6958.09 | 13.76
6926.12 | 13.64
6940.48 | 13.94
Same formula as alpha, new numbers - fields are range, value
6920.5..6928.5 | 13.72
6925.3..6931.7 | 13.83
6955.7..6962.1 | 13.84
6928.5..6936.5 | 13.86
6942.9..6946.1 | 13.93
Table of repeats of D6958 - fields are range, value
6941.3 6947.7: 13.9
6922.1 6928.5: 13.6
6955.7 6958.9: 13.7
